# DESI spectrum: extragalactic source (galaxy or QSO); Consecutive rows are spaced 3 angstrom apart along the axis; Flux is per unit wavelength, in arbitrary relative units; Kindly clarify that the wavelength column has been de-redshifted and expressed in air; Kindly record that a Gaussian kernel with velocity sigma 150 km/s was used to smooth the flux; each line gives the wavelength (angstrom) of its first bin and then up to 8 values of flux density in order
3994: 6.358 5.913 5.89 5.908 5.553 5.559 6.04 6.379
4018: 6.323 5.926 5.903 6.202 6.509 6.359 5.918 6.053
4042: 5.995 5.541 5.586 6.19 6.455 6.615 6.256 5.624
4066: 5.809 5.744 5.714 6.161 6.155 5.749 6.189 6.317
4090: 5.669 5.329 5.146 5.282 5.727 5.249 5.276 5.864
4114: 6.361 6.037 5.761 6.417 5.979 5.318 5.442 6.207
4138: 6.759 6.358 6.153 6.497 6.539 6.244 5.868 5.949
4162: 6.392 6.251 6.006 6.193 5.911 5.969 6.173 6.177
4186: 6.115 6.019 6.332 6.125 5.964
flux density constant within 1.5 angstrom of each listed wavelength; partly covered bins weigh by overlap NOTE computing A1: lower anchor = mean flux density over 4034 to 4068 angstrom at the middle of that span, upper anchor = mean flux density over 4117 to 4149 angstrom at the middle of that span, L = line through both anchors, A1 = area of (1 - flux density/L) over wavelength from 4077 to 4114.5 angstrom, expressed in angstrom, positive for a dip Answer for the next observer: 2.2 angstrom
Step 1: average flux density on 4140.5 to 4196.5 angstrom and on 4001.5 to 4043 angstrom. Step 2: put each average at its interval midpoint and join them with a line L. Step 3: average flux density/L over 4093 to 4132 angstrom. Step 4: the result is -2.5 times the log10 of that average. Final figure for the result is 0.08 mag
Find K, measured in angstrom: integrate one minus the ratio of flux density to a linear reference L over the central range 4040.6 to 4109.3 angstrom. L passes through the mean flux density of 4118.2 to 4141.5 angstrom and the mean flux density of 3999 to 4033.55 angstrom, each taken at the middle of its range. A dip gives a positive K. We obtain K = 2.4 angstrom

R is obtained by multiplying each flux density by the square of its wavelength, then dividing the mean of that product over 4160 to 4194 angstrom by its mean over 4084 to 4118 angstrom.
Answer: 1.12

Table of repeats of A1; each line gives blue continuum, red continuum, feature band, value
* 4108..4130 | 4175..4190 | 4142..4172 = -0.9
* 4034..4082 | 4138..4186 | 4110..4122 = 0.1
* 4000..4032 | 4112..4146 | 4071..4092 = 0.2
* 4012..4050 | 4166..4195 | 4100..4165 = 0.8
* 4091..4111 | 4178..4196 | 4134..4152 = -2.1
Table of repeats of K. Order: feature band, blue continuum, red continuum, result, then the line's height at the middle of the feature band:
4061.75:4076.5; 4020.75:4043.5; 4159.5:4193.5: 0.7 angstrom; 6.12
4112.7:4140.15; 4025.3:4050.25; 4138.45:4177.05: 0.5 angstrom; 6.16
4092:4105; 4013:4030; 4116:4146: 1.6 angstrom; 6.09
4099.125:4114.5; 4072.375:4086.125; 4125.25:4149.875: 1.2 angstrom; 6.08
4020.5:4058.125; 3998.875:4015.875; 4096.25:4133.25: -1.8 angstrom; 5.82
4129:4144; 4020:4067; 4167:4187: -0.1 angstrom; 6.07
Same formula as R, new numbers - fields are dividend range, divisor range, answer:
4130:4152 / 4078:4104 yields 1.13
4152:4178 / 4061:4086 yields 1.08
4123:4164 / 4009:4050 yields 1.08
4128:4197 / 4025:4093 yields 1.07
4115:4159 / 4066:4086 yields 1.06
